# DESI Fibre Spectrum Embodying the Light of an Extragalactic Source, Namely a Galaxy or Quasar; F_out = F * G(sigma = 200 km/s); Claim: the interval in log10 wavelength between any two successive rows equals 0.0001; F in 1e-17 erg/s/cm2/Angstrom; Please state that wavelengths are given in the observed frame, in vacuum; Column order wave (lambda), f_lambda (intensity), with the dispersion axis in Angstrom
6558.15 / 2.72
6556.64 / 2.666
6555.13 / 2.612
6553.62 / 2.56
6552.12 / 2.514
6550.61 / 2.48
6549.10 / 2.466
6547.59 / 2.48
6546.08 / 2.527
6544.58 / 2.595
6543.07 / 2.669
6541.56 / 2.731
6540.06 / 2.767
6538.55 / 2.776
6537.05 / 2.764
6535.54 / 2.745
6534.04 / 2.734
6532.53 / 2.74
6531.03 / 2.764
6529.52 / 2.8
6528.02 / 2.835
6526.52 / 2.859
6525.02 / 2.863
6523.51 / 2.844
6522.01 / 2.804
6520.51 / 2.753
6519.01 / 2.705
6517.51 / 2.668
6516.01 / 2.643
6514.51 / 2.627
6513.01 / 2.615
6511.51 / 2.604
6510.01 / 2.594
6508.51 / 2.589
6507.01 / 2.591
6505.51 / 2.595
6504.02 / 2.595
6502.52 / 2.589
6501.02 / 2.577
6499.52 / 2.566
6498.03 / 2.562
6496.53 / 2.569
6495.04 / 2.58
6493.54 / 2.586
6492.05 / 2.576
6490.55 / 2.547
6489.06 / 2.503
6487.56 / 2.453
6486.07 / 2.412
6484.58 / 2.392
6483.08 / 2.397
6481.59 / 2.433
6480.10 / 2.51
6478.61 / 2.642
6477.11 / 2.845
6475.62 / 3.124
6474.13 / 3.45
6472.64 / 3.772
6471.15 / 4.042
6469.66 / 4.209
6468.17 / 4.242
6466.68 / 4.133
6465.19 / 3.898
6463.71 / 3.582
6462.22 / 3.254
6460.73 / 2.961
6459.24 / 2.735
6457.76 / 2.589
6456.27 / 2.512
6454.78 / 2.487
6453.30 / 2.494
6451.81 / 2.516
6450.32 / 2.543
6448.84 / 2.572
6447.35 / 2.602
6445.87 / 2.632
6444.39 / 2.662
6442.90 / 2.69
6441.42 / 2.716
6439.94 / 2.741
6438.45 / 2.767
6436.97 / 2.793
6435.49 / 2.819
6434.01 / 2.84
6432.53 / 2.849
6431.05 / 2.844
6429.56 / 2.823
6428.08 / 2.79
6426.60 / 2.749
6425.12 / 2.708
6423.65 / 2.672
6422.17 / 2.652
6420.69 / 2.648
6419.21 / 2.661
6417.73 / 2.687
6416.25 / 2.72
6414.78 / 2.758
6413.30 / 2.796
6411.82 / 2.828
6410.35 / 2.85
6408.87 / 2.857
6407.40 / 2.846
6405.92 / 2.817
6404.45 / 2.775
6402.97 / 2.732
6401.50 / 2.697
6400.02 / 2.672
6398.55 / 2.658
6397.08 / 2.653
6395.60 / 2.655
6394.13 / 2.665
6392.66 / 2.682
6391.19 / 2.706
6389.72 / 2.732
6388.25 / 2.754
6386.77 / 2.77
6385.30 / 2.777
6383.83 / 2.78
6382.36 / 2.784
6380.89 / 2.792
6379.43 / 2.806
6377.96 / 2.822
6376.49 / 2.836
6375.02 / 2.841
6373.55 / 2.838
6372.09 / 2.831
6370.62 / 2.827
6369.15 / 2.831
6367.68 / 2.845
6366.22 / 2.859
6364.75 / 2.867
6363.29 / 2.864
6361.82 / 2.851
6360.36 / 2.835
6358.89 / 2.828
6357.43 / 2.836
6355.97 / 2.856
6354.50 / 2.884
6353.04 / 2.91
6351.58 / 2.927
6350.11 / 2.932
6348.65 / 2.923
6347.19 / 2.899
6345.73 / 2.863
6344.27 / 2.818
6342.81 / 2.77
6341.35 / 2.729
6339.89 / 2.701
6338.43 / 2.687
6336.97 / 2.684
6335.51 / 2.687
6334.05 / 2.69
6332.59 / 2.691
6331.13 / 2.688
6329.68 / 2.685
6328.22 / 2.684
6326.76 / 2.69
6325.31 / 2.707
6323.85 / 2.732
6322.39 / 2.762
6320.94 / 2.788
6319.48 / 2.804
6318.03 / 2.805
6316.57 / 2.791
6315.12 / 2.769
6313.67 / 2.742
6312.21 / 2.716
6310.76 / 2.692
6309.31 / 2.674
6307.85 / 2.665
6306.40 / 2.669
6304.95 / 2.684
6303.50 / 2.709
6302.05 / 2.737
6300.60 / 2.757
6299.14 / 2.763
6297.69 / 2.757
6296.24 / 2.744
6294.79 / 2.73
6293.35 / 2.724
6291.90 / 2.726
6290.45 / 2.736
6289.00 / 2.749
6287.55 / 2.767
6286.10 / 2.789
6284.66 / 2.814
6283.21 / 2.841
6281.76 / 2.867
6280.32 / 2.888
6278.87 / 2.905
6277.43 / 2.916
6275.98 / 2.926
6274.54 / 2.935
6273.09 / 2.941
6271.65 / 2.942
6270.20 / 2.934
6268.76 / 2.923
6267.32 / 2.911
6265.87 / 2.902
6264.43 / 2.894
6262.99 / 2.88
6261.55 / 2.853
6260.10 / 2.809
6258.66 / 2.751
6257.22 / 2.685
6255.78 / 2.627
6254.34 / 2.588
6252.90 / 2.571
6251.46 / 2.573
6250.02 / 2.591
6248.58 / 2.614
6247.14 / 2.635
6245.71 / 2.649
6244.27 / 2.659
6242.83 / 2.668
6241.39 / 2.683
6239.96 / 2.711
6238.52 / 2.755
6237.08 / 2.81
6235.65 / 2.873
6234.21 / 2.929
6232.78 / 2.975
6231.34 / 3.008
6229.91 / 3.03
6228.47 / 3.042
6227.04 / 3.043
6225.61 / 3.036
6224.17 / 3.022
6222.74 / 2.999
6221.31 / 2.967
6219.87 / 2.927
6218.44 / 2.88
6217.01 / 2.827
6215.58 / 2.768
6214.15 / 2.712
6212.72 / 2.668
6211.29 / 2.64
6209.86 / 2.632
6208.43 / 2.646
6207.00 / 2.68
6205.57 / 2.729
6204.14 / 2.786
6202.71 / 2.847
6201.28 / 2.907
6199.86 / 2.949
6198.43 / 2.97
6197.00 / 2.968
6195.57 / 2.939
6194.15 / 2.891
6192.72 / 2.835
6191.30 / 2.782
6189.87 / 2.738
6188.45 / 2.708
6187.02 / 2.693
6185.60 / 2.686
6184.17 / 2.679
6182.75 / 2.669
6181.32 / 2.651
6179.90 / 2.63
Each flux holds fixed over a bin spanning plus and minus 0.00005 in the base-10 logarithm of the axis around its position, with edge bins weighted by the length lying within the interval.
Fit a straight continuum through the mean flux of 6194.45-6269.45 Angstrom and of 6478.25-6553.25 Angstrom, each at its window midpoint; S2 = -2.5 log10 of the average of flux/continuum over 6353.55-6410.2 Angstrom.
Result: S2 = -0.030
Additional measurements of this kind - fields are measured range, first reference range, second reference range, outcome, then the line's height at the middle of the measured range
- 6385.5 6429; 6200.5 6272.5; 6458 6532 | 0.04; 2.84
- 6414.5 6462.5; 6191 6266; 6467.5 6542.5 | 0.03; 2.79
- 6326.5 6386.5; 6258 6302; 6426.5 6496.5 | 0.02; 2.85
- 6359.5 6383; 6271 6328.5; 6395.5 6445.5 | -0.03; 2.76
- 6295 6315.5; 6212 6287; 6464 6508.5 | 0.05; 2.85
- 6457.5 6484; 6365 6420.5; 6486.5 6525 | -0.22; 2.66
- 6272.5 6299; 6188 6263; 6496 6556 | -0.02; 2.77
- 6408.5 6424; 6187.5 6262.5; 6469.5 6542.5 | 0.01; 2.76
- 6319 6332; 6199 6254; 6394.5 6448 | 0.02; 2.77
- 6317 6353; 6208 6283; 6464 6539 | 0.02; 2.83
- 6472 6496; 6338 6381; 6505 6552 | 0.01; 2.72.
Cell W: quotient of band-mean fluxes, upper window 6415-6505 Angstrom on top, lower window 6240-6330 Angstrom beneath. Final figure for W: 1.0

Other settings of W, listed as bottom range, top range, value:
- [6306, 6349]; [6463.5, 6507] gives 1.07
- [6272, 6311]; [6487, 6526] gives 0.94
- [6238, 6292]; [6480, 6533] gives 0.94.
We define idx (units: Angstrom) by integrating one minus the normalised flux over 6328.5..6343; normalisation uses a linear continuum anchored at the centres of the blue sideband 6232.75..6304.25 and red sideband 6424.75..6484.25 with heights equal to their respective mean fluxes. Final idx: 0.73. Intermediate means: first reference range 2.78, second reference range 2.95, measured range 2.7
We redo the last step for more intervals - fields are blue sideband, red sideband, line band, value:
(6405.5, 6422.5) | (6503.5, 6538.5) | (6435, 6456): 0.8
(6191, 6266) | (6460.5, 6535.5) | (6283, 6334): 1.6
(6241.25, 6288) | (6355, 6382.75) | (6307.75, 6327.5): 0.5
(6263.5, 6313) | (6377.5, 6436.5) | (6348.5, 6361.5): -0.5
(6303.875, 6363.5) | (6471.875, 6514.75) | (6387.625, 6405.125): 0.2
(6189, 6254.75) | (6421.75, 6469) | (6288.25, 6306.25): 0.6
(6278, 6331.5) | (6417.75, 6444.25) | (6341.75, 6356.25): -0.7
